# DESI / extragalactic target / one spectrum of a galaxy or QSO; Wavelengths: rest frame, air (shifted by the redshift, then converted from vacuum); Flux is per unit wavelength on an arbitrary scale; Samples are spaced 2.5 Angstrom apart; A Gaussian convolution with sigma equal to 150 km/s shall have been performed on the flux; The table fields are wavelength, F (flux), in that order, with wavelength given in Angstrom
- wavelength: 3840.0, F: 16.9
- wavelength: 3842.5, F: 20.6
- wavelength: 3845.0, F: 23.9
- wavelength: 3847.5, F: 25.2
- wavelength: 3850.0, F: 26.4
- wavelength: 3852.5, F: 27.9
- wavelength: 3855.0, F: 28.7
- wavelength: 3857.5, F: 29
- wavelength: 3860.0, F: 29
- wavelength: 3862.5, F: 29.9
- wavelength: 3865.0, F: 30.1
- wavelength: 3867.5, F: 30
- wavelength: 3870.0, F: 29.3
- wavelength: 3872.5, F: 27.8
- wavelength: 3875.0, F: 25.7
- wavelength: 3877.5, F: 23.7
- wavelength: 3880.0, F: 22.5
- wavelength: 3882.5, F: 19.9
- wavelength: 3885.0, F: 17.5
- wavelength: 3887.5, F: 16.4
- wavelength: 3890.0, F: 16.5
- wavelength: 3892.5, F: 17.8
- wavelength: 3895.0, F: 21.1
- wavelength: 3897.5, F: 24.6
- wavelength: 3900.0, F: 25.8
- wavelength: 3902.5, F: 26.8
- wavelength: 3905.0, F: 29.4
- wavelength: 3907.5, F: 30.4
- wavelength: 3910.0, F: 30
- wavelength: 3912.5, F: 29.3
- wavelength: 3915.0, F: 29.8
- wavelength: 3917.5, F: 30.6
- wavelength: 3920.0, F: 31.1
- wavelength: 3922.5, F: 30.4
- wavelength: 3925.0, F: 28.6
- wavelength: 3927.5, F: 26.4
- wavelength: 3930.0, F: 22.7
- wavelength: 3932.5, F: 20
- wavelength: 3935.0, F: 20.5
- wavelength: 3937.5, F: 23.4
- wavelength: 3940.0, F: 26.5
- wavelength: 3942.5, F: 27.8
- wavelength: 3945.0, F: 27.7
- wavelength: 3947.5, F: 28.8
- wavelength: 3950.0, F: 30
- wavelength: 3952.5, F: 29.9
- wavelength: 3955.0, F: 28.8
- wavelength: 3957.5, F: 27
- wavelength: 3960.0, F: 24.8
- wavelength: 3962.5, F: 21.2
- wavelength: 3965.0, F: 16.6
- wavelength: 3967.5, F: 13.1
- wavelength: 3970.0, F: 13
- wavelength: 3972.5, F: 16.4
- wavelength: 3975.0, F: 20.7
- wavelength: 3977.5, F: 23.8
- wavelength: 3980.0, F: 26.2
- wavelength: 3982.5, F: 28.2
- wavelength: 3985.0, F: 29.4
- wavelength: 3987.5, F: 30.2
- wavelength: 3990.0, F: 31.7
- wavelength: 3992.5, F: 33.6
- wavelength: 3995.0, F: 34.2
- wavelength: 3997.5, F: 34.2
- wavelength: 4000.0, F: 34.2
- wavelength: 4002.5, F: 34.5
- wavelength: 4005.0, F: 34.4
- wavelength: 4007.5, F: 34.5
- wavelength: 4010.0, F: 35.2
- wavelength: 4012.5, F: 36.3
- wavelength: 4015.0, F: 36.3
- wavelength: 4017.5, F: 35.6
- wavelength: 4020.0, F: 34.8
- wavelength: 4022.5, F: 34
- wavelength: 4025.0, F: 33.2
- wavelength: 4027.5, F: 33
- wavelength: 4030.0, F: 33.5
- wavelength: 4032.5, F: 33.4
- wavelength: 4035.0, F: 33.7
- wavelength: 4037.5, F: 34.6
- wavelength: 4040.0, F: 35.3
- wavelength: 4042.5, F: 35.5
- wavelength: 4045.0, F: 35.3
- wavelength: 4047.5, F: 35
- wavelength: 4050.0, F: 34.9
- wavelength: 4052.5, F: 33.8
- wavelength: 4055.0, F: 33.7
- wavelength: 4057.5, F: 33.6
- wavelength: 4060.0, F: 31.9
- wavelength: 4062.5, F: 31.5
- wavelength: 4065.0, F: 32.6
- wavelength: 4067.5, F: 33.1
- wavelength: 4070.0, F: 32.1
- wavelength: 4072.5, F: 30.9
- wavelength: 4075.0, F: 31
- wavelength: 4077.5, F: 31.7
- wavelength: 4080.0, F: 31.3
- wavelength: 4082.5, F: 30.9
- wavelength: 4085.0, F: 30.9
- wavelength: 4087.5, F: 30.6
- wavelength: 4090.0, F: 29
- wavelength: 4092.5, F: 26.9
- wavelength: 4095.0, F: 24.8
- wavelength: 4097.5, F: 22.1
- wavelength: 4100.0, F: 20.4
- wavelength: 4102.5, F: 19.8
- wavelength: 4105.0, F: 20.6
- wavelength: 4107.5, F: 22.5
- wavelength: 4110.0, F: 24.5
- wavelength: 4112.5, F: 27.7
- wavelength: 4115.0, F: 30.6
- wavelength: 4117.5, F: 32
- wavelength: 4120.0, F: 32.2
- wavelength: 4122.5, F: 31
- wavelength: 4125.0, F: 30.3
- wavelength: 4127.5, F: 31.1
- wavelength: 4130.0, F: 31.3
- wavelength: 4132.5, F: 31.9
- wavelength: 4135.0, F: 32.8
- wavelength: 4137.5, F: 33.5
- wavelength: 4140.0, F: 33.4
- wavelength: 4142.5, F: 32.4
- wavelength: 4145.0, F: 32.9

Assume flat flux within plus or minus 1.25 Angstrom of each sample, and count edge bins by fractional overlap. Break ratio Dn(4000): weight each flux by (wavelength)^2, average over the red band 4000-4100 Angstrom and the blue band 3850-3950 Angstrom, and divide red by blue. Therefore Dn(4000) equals 1.3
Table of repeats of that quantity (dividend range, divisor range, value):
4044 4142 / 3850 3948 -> 1.28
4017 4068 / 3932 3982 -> 1.51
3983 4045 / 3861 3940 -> 1.41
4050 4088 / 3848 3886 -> 1.34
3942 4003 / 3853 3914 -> 1.09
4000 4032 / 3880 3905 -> 1.73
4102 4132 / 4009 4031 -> 0.85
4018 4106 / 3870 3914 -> 1.41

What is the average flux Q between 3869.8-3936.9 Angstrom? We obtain 24.9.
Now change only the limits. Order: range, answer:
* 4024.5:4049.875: 34.3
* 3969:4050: 31.8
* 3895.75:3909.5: 27.3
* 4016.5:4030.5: 34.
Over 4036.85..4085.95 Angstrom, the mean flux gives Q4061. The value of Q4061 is 33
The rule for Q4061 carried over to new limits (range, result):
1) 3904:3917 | 29.8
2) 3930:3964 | 25.7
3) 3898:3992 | 25.9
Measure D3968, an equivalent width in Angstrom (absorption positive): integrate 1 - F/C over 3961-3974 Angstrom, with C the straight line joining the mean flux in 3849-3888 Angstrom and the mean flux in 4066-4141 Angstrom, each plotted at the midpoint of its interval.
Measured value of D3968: 5.2 Angstrom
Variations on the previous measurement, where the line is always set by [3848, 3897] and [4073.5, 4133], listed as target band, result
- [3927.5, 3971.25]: 3.56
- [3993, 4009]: -4.65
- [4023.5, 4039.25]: -3.84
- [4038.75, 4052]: -3.83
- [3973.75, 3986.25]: 0.30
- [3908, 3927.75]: -3.39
